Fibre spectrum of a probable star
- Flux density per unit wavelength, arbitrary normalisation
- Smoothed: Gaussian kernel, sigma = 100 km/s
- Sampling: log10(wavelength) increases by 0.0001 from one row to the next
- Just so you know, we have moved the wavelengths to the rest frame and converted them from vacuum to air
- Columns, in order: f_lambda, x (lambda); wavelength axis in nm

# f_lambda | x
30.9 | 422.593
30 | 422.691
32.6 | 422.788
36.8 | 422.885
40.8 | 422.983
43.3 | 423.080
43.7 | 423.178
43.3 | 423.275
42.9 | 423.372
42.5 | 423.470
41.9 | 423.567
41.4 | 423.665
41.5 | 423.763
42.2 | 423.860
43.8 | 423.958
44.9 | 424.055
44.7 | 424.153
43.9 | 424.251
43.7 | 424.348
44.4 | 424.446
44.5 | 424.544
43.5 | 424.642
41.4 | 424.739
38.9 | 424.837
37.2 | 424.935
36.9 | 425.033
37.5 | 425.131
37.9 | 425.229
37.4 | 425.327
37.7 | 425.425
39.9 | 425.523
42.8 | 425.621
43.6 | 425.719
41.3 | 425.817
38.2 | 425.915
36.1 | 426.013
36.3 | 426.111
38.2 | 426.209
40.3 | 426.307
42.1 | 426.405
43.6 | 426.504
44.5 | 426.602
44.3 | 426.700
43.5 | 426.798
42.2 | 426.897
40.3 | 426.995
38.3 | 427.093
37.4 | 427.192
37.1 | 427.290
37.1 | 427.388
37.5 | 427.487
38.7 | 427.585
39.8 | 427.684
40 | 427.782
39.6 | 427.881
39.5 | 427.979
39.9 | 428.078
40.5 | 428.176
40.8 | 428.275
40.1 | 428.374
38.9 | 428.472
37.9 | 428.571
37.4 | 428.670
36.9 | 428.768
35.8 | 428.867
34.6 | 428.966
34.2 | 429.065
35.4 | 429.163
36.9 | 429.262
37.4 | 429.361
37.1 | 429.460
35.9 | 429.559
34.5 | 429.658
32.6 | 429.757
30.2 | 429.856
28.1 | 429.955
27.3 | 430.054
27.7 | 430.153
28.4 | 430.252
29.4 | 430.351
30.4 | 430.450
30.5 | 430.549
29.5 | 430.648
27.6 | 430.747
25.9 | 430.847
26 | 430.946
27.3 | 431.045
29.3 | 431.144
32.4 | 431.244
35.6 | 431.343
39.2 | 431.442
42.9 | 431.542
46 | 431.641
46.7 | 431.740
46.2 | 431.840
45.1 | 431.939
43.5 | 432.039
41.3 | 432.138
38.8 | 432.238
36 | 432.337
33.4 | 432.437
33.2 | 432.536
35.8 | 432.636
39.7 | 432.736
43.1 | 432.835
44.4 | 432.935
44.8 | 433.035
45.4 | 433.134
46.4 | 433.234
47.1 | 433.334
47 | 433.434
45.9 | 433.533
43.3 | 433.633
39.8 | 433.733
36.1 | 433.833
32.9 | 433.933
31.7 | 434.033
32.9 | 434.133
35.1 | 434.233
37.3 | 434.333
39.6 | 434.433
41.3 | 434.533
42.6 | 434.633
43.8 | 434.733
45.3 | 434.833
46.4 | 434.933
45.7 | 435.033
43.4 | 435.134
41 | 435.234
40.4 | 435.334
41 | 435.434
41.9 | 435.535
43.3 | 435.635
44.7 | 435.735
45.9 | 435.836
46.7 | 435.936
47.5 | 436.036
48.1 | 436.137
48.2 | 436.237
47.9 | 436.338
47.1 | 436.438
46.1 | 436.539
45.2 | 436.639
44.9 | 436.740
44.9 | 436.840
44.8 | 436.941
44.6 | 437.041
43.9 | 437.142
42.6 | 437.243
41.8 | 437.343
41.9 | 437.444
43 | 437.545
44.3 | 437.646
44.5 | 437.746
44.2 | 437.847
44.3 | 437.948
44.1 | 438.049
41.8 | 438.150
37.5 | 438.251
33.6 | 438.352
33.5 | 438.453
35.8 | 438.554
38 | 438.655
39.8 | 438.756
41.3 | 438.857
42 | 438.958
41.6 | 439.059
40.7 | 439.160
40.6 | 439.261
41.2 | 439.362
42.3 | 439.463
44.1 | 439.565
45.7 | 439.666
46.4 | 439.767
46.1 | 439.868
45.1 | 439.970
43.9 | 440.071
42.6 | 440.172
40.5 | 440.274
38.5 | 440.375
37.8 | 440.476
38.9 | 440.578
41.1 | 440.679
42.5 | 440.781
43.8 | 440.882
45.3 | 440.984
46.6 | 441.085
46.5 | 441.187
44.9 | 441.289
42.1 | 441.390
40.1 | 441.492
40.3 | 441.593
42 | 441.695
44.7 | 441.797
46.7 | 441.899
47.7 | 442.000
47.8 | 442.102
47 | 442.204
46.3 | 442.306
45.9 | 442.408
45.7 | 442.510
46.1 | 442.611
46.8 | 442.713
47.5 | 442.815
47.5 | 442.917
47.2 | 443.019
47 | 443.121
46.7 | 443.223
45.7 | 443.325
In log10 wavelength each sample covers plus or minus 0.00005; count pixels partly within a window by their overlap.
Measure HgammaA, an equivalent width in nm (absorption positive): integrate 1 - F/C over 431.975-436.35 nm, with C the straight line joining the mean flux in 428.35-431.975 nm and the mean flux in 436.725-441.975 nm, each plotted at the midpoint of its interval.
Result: -0.45 nm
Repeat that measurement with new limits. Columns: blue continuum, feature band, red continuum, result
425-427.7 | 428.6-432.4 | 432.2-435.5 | 0.516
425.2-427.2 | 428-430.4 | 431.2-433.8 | 0.351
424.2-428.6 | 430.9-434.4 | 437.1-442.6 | 0.177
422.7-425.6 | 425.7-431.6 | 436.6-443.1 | 0.760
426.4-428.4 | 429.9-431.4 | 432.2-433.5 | 0.433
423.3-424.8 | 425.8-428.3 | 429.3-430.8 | -0.188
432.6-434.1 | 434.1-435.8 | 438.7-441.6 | 0.005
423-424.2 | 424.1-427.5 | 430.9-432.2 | 0.108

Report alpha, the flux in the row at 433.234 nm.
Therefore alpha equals 46.4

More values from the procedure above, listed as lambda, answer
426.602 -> 44.5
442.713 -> 46.8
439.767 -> 46.4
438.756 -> 39.8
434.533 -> 41.3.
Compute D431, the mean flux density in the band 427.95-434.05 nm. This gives 36.9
